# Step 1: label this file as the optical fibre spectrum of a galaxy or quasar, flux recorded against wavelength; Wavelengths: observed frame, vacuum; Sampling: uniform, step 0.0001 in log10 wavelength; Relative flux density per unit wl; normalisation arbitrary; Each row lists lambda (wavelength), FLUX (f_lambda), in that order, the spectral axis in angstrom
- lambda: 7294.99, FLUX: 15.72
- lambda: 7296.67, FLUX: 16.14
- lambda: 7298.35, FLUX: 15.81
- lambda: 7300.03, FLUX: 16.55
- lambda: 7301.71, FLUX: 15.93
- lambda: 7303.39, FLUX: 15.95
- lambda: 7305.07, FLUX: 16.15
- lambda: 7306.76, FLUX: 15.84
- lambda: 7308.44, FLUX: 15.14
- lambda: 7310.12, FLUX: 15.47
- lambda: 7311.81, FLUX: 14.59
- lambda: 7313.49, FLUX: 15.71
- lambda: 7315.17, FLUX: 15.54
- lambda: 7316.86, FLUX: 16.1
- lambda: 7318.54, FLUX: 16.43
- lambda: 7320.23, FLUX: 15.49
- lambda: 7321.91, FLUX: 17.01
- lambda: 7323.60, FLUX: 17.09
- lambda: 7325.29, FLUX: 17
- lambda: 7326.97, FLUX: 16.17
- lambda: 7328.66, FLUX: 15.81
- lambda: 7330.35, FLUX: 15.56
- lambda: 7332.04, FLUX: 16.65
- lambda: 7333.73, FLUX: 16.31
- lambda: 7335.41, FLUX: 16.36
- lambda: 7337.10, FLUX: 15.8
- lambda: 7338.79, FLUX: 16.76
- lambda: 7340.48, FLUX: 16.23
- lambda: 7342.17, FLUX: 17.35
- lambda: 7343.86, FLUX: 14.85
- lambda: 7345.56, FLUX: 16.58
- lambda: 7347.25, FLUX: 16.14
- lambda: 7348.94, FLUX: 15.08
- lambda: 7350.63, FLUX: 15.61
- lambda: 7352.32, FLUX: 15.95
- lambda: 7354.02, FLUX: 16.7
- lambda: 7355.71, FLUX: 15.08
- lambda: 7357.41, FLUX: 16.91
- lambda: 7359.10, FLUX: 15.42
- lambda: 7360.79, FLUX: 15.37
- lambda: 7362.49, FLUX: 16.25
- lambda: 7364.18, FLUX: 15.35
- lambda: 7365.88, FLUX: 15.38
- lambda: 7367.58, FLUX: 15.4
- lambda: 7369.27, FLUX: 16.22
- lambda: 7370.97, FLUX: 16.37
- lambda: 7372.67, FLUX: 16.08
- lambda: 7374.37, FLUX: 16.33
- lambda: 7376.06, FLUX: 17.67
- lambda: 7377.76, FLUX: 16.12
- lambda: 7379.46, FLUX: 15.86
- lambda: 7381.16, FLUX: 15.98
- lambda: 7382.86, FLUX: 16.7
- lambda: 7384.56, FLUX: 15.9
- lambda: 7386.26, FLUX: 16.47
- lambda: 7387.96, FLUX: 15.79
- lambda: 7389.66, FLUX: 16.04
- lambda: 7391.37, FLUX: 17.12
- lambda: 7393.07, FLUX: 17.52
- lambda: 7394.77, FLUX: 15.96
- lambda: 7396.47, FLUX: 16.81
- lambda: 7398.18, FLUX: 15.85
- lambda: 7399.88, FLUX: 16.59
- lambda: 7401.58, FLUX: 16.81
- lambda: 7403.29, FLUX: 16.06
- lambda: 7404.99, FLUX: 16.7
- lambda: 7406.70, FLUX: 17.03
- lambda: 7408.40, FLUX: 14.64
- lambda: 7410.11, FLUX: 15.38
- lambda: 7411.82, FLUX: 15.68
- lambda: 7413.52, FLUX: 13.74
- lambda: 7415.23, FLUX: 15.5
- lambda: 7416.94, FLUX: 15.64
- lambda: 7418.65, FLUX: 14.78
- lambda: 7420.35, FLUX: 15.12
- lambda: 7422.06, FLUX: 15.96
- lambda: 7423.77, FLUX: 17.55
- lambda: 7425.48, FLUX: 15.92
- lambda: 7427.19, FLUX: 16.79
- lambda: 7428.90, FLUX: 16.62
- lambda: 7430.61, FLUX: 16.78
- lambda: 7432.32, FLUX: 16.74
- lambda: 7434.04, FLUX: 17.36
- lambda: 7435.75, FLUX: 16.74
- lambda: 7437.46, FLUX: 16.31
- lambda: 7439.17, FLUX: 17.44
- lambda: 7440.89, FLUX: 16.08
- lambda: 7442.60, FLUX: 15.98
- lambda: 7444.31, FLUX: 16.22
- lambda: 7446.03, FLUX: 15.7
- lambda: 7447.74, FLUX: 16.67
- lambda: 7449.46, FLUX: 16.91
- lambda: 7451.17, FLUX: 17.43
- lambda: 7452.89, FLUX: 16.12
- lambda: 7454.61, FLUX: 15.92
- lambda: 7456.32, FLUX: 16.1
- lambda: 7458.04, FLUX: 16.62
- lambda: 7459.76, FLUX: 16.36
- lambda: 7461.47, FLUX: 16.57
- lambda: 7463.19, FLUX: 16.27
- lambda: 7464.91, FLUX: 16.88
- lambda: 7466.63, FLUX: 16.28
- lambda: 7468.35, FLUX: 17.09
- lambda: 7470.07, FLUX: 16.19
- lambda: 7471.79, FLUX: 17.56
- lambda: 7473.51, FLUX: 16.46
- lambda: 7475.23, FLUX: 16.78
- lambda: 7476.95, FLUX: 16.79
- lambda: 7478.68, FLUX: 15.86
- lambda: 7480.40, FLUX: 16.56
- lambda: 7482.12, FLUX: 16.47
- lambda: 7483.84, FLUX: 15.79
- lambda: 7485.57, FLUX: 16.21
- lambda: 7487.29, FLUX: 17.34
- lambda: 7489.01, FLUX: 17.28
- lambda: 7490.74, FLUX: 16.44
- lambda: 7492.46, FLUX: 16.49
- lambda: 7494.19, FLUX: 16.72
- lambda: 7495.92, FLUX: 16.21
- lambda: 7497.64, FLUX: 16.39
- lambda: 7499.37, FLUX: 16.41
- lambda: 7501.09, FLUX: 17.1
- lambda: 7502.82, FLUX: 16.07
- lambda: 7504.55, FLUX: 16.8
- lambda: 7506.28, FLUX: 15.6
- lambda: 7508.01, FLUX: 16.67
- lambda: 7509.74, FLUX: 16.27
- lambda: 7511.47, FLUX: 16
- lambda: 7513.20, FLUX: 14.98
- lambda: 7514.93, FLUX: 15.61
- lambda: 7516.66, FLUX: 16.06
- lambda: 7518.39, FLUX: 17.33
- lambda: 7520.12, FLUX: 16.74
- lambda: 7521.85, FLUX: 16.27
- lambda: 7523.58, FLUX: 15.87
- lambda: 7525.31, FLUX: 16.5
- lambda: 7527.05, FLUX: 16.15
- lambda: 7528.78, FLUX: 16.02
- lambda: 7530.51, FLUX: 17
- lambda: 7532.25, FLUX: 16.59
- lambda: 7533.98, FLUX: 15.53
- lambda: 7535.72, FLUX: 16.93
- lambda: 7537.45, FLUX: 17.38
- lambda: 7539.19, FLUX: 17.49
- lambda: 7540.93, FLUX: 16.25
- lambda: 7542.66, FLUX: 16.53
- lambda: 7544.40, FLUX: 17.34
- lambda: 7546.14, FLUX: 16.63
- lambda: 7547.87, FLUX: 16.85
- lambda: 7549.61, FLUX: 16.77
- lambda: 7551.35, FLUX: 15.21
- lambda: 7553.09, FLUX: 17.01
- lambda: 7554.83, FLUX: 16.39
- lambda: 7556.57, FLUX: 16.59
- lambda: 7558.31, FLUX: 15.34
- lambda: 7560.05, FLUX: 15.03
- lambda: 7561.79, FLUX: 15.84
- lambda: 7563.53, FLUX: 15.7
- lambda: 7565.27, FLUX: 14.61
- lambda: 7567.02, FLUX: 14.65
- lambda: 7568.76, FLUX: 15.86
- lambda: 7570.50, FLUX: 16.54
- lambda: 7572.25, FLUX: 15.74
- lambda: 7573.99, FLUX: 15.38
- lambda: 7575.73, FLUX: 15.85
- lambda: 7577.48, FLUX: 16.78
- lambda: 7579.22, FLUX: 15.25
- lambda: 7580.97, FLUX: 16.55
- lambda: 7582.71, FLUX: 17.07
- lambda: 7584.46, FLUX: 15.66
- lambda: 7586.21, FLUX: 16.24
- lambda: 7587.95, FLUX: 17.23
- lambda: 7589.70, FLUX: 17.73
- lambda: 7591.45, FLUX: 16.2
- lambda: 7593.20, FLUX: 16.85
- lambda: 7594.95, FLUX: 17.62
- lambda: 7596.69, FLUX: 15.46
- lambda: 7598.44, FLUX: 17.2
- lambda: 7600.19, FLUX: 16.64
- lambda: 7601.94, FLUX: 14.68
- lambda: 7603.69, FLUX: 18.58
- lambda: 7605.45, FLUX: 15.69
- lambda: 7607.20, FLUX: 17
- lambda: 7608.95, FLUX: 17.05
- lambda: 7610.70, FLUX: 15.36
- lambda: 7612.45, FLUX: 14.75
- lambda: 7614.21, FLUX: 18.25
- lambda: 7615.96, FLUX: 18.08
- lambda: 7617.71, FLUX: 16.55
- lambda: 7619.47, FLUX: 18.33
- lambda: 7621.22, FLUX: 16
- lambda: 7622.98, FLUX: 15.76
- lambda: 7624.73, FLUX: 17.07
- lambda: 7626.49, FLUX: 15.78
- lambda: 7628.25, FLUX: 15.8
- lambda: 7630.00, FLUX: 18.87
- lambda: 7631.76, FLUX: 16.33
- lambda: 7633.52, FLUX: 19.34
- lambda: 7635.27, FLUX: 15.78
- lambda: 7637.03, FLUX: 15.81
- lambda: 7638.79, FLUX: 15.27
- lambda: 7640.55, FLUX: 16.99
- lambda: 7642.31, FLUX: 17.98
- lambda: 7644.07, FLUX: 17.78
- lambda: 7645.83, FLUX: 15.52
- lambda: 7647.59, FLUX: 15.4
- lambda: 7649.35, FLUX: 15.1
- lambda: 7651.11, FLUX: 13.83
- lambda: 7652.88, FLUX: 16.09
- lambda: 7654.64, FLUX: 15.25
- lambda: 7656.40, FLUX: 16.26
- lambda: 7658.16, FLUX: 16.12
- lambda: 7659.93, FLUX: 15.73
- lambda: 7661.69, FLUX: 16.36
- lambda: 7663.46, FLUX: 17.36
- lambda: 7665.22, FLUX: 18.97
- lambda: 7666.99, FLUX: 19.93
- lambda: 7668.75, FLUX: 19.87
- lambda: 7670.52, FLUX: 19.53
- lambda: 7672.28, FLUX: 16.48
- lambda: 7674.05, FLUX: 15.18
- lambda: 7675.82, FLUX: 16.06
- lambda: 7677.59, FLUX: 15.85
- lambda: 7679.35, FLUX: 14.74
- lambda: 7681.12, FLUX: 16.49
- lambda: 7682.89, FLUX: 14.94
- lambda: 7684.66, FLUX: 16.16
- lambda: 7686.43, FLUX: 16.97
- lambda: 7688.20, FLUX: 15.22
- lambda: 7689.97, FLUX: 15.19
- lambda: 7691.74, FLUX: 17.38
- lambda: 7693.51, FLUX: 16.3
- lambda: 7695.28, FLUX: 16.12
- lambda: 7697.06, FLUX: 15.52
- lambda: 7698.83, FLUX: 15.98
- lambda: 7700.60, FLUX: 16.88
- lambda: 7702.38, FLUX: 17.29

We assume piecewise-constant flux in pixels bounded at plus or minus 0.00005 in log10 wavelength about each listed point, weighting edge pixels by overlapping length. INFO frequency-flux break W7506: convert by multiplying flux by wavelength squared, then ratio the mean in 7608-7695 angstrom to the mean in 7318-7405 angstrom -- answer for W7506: 1.10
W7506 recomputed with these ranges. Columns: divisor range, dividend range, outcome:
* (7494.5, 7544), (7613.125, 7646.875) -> 1.06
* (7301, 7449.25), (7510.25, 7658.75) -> 1.07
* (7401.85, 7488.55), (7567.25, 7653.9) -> 1.05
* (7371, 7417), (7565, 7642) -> 1.08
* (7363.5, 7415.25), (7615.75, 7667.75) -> 1.10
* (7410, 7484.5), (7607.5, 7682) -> 1.07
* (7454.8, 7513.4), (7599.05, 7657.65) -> 1.04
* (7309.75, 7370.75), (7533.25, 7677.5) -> 1.11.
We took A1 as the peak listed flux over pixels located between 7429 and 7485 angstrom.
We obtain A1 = 17.56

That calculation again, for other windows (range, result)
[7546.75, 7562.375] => 17.01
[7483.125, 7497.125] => 17.34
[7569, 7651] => 19.34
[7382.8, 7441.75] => 17.55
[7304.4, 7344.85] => 17.35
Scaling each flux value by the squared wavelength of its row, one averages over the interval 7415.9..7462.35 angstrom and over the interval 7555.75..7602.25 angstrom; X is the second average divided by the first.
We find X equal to 1.0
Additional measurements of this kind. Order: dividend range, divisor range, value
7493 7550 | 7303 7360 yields 1.08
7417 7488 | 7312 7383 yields 1.05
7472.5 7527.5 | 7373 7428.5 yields 1.04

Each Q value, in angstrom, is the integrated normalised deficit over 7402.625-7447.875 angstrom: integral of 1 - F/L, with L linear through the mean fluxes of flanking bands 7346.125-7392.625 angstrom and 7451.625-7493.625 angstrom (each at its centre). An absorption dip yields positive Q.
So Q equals 0.58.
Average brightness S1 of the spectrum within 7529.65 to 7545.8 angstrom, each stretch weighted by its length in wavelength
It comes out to 16.8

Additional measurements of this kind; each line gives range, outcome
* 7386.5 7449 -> 16.2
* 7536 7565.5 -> 16.3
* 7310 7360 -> 16.1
